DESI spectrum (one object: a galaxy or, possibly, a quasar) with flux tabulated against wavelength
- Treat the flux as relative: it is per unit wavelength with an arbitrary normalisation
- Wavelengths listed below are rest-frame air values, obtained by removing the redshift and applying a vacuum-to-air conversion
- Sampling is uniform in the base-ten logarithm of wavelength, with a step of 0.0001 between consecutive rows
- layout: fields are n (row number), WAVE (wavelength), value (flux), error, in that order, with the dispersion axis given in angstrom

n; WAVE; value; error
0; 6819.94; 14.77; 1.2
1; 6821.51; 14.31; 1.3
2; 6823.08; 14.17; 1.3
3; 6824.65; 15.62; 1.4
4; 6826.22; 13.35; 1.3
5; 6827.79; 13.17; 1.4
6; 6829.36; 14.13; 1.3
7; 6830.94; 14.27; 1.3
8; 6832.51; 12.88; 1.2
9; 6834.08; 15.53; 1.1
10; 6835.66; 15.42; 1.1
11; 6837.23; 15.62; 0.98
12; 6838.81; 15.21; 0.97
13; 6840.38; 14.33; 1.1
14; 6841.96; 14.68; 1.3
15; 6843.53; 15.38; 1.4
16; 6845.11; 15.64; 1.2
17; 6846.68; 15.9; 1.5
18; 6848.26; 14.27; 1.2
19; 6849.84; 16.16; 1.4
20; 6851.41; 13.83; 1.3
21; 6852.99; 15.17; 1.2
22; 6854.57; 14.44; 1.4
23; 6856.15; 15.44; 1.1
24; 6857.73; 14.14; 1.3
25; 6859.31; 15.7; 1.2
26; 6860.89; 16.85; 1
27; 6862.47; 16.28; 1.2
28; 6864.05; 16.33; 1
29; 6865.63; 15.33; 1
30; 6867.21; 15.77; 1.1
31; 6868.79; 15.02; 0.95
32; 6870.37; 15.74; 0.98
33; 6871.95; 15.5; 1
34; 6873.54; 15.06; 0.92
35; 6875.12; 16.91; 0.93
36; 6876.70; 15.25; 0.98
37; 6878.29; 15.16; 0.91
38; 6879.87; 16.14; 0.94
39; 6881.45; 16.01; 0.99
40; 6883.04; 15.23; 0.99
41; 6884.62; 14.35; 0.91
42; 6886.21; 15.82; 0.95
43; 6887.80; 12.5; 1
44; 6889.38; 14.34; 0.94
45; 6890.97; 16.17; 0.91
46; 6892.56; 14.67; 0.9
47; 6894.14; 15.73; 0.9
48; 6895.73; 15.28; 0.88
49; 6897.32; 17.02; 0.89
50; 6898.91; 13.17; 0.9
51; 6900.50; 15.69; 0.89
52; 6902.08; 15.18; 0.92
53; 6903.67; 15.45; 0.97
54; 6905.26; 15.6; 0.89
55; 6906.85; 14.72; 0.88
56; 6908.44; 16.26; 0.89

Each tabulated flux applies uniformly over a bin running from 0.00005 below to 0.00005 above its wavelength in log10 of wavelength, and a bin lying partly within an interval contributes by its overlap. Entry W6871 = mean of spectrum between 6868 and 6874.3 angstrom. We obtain 15.3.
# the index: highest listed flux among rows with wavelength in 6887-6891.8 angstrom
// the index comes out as 16.17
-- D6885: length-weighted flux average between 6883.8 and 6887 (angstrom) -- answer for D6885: 15.1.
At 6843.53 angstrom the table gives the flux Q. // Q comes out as 15.38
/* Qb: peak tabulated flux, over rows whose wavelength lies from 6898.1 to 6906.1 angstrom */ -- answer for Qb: 15.69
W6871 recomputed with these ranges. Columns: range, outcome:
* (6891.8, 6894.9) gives 15.2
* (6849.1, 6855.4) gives 14.9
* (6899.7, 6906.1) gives 15.5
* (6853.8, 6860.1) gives 14.9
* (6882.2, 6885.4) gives 14.8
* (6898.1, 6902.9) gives 14.7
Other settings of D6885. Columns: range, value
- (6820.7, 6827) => 14.4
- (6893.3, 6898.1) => 16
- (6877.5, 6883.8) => 15.6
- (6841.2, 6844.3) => 15.1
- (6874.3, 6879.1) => 15.8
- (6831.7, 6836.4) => 14.6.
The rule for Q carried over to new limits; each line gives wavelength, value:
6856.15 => 15.44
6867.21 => 15.77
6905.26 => 15.6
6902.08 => 15.18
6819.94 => 14.77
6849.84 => 16.16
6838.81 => 15.21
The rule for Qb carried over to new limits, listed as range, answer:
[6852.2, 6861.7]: 16.85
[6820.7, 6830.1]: 15.62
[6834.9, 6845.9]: 15.64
